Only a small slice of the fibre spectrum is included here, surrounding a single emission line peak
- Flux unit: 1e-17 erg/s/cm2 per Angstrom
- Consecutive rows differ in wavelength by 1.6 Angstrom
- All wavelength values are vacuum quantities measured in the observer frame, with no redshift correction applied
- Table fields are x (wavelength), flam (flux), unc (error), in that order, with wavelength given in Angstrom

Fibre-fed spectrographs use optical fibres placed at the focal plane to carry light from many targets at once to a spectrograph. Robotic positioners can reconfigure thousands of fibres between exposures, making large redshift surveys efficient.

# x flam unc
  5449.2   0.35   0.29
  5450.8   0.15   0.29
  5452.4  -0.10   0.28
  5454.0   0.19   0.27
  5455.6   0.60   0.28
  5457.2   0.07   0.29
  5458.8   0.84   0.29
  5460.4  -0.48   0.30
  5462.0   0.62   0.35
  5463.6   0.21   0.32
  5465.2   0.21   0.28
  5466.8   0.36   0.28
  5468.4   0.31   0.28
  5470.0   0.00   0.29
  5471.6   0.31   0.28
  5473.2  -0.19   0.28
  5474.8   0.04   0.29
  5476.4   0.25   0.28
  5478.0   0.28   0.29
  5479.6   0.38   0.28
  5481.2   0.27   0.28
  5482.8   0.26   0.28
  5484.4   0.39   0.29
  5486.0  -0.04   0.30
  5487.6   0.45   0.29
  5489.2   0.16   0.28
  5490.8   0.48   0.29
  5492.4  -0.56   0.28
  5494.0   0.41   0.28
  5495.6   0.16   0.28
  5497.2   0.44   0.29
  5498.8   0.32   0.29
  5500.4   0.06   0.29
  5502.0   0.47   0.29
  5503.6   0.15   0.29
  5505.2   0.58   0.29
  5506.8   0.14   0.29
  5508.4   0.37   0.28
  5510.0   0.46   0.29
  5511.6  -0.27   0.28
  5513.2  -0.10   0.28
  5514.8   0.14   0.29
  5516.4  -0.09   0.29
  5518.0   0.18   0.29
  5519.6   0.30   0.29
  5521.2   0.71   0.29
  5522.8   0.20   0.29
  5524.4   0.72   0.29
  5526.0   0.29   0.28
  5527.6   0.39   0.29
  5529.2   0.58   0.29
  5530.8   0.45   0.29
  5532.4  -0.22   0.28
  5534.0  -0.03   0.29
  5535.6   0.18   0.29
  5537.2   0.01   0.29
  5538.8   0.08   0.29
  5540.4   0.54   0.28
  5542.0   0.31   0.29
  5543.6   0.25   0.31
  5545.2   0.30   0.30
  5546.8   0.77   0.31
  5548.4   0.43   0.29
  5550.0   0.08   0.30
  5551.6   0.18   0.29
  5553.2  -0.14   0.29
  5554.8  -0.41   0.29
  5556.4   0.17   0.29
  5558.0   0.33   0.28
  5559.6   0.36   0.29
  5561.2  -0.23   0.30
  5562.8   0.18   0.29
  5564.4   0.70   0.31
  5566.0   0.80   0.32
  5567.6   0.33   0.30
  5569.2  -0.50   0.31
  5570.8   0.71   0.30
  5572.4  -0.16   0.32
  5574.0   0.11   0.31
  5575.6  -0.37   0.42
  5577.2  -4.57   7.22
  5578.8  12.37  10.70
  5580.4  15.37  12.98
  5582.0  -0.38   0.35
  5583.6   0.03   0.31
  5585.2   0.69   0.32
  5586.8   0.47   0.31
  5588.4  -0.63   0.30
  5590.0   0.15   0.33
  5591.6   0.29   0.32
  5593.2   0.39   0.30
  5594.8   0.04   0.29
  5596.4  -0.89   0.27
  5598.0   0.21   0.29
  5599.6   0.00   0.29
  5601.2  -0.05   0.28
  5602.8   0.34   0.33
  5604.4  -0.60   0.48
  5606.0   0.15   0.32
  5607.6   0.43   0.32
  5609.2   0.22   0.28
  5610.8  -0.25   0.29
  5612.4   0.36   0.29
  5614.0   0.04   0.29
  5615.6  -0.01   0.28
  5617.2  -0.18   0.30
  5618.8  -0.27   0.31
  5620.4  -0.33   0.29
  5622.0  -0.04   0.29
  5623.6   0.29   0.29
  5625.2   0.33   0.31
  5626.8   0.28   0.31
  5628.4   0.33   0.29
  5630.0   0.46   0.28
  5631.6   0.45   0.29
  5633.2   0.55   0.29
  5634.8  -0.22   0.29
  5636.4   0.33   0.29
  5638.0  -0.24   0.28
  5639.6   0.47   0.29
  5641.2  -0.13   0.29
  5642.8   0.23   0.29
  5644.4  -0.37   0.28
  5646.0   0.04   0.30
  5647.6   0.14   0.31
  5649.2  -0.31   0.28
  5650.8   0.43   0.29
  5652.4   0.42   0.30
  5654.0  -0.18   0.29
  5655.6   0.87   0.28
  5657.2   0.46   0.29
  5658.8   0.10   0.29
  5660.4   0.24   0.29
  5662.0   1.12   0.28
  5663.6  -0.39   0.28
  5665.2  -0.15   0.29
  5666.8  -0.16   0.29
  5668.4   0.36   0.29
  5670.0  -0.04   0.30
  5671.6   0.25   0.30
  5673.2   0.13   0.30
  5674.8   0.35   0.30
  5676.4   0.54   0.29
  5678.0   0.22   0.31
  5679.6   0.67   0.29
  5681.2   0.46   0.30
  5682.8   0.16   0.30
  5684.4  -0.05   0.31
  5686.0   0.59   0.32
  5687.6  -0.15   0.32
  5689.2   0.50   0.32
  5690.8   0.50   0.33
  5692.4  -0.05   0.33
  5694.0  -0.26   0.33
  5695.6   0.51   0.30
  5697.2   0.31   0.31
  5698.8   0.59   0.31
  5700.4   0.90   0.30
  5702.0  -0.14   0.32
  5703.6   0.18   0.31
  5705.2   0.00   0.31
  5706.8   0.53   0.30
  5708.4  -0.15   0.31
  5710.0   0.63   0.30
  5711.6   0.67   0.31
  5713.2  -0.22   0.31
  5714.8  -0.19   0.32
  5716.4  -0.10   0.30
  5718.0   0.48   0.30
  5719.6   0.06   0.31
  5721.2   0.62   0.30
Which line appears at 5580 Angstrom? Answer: Mg II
